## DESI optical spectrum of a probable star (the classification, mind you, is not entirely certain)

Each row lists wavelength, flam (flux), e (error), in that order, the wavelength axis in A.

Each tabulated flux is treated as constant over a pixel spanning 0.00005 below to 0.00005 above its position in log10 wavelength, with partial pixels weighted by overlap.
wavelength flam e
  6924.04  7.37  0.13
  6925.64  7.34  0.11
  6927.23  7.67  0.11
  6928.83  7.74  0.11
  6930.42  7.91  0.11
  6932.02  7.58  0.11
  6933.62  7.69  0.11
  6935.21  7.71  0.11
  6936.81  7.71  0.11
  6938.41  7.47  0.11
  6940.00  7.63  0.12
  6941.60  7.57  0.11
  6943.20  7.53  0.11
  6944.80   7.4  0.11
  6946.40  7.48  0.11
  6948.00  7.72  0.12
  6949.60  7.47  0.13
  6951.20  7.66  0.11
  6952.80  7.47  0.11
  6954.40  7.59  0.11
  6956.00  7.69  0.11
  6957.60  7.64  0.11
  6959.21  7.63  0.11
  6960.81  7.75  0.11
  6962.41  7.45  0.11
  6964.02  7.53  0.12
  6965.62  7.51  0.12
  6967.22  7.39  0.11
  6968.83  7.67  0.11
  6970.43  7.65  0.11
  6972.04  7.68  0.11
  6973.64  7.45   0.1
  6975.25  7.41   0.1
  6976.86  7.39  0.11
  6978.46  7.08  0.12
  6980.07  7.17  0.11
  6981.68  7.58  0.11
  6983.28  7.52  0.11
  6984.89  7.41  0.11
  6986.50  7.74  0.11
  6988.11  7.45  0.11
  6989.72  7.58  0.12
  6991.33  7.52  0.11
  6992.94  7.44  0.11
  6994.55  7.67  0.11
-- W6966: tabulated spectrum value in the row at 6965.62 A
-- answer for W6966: 7.51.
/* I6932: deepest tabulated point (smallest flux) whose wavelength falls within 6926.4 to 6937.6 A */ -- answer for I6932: 7.58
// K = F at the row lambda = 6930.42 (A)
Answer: 7.91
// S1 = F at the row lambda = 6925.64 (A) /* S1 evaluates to 7.34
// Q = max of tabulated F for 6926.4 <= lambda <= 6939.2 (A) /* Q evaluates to 7.91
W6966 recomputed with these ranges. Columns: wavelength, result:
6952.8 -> 7.47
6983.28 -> 7.52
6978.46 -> 7.08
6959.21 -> 7.63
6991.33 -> 7.52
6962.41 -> 7.45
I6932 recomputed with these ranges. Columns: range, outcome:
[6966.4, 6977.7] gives 7.39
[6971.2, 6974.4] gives 7.45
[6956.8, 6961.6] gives 7.63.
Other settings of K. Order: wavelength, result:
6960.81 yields 7.75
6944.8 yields 7.4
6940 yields 7.63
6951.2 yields 7.66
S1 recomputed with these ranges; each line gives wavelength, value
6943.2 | 7.53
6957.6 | 7.64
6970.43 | 7.65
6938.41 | 7.47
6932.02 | 7.58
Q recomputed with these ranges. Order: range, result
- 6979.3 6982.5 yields 7.58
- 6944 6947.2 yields 7.48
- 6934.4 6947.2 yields 7.71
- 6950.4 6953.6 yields 7.66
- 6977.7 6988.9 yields 7.74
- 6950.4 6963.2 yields 7.75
